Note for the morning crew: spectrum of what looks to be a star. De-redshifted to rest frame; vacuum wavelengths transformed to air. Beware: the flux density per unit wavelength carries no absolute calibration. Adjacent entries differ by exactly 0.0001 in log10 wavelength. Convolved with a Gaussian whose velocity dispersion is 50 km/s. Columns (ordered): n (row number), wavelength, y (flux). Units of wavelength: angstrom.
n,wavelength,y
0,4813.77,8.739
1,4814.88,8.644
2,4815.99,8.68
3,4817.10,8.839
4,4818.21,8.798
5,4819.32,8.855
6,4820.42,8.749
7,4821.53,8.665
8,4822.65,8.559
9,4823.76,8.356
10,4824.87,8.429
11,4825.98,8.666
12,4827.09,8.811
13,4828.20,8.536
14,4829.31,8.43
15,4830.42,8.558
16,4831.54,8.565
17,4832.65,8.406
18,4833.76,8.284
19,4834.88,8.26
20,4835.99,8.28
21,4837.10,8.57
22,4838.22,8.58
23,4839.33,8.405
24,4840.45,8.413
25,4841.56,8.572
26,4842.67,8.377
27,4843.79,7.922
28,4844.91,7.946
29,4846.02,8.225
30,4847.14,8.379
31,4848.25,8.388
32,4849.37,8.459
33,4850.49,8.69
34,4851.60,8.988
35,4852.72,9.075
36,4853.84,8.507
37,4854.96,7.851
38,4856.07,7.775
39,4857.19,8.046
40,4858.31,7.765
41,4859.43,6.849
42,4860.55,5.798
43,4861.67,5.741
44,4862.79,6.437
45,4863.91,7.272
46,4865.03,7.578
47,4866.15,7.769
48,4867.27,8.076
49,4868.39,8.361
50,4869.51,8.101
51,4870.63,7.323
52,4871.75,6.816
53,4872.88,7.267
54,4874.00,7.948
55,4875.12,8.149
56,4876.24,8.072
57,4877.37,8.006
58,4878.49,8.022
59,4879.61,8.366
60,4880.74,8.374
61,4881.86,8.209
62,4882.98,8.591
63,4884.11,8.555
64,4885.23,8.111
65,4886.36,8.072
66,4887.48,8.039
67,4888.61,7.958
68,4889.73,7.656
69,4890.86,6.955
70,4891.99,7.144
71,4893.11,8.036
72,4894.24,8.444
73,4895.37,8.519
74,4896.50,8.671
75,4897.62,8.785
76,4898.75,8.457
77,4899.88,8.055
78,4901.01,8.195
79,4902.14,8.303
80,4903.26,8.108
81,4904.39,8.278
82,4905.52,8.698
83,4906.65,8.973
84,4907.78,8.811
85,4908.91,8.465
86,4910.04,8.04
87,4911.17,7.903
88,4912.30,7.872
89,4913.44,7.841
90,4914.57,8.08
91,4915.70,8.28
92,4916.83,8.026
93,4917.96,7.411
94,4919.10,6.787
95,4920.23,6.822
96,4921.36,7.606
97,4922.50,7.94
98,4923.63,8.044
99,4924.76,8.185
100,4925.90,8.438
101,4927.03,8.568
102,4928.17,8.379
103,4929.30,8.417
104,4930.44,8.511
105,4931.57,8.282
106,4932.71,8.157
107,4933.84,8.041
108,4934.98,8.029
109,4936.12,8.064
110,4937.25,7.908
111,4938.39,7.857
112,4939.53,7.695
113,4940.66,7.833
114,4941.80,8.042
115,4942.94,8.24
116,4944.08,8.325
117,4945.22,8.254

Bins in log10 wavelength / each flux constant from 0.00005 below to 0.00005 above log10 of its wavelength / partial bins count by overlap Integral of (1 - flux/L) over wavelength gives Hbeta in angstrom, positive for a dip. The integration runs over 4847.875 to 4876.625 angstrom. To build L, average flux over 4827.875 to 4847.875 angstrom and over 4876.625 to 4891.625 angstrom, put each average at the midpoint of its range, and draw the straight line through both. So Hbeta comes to 1.7 angstrom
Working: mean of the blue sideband 8.37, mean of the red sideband 8.05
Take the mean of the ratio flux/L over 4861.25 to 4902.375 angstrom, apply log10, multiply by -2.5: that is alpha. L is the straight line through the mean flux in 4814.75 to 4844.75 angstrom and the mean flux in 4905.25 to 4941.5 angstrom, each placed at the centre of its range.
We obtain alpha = 0.05 mag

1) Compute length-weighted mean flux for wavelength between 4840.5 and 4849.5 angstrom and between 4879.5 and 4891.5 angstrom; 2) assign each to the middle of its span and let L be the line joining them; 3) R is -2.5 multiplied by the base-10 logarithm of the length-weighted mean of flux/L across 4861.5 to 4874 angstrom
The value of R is 0.10 mag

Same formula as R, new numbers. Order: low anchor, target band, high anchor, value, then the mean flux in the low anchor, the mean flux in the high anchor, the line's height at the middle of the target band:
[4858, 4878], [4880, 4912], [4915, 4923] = -0.10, 7.4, 7.56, 7.49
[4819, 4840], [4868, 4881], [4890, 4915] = 0.06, 8.52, 8.2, 8.32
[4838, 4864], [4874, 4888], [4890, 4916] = -0.02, 7.94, 8.21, 8.09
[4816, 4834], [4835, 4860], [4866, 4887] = 0.01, 8.6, 8.02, 8.35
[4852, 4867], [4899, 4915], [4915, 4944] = -0.06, 7.45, 7.99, 7.81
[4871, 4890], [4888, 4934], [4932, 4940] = -0.02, 8.01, 7.97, 7.99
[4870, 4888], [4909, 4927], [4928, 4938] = 0.04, 8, 8.19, 8.13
